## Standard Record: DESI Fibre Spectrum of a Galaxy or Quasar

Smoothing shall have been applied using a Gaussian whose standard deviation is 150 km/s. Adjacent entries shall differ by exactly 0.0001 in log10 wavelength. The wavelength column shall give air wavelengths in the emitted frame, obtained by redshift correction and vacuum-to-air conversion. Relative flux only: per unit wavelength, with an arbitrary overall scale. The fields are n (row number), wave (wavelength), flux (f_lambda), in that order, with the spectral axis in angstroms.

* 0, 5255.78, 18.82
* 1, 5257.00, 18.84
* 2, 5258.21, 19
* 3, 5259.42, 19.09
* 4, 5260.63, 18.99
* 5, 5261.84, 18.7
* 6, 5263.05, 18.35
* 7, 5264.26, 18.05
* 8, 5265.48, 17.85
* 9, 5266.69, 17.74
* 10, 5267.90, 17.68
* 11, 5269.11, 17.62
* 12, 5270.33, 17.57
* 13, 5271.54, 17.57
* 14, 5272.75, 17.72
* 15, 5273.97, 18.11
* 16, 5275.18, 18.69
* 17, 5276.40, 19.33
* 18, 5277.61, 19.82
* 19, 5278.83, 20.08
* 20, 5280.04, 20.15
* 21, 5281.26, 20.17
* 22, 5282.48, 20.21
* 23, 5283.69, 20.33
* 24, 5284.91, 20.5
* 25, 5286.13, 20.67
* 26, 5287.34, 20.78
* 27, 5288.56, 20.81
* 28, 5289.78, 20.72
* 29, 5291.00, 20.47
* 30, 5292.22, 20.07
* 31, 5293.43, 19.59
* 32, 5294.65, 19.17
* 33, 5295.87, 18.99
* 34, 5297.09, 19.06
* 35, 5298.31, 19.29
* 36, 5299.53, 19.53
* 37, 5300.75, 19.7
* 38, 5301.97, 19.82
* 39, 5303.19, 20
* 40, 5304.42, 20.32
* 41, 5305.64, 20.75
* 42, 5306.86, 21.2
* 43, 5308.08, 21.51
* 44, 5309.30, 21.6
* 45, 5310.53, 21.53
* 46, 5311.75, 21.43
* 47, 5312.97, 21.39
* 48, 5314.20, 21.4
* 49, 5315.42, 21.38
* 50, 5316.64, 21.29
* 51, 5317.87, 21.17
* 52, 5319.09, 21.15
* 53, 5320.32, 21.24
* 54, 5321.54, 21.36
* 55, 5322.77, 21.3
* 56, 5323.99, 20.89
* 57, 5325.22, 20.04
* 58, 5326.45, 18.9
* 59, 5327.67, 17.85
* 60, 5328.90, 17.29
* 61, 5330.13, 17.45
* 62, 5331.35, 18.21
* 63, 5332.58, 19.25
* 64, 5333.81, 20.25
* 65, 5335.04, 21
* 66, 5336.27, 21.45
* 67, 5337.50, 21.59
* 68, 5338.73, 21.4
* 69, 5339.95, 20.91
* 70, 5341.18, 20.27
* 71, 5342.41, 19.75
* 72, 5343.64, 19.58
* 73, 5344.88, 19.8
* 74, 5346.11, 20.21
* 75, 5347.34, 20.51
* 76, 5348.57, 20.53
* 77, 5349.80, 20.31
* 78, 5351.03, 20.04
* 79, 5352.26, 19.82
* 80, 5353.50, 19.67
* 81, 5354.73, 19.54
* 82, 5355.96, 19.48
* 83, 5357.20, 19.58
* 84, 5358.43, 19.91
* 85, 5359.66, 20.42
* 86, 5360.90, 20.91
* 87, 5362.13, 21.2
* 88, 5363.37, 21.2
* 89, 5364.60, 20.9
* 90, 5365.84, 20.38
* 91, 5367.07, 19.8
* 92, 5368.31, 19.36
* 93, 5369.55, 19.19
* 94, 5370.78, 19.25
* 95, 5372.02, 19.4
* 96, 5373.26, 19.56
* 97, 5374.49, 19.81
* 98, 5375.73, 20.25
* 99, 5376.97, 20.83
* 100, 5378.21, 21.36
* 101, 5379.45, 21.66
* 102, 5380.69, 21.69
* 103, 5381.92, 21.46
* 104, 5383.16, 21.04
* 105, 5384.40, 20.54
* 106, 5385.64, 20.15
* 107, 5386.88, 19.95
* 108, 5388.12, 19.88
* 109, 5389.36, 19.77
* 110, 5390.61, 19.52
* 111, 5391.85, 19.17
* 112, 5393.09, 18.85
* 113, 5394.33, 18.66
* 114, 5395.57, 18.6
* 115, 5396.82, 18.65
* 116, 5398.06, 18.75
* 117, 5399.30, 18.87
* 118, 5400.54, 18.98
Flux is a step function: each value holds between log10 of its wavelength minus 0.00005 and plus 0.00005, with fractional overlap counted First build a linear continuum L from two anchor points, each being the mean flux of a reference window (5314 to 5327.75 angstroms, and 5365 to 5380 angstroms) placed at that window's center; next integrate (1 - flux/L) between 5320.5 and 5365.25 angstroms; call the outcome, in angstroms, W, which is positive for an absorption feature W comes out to 0.8 angstroms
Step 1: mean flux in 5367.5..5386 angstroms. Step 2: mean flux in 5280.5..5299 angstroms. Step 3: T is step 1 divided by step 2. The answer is 1.0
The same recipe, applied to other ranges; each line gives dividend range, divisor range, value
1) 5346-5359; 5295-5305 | 1.02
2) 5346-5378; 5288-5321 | 0.98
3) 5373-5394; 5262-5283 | 1.09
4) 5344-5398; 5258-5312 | 1.02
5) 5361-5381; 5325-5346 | 1.03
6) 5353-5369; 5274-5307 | 1.01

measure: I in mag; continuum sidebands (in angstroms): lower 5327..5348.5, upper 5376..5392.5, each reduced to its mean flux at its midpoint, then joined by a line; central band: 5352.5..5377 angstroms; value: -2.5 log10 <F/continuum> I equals 0.01 mag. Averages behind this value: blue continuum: 19.8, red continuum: 20.5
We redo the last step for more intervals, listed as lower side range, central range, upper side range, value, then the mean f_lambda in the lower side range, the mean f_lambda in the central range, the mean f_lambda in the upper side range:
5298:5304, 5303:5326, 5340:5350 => -0.068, 19.7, 21.1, 20.1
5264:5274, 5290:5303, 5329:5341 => -0.053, 17.7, 19.6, 20.1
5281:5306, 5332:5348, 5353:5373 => -0.024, 20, 20.5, 20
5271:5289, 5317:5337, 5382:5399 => -0.018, 19.7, 19.9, 19.5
